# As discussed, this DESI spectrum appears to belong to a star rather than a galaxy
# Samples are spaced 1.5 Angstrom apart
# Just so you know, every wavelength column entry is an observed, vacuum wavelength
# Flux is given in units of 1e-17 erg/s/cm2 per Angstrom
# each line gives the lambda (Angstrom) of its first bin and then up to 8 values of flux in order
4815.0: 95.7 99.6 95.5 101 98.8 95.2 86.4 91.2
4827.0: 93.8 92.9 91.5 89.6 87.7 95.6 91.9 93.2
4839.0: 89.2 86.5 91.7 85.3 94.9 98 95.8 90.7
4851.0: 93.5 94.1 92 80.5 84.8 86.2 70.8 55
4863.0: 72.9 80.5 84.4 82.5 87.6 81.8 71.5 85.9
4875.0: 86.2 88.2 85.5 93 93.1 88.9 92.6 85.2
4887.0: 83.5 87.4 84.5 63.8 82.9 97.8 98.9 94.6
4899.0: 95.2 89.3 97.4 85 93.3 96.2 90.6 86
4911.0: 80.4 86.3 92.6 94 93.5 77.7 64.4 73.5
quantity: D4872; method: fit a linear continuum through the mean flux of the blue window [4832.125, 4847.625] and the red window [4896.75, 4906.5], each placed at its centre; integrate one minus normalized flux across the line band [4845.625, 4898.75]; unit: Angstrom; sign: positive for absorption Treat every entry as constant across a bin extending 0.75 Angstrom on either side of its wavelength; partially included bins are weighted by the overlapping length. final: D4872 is 3.74 Angstrom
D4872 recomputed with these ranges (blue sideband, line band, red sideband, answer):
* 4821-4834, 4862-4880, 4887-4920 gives 1.4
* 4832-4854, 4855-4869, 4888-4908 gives 2.0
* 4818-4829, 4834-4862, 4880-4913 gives 1.3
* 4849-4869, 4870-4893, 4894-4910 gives 0.8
